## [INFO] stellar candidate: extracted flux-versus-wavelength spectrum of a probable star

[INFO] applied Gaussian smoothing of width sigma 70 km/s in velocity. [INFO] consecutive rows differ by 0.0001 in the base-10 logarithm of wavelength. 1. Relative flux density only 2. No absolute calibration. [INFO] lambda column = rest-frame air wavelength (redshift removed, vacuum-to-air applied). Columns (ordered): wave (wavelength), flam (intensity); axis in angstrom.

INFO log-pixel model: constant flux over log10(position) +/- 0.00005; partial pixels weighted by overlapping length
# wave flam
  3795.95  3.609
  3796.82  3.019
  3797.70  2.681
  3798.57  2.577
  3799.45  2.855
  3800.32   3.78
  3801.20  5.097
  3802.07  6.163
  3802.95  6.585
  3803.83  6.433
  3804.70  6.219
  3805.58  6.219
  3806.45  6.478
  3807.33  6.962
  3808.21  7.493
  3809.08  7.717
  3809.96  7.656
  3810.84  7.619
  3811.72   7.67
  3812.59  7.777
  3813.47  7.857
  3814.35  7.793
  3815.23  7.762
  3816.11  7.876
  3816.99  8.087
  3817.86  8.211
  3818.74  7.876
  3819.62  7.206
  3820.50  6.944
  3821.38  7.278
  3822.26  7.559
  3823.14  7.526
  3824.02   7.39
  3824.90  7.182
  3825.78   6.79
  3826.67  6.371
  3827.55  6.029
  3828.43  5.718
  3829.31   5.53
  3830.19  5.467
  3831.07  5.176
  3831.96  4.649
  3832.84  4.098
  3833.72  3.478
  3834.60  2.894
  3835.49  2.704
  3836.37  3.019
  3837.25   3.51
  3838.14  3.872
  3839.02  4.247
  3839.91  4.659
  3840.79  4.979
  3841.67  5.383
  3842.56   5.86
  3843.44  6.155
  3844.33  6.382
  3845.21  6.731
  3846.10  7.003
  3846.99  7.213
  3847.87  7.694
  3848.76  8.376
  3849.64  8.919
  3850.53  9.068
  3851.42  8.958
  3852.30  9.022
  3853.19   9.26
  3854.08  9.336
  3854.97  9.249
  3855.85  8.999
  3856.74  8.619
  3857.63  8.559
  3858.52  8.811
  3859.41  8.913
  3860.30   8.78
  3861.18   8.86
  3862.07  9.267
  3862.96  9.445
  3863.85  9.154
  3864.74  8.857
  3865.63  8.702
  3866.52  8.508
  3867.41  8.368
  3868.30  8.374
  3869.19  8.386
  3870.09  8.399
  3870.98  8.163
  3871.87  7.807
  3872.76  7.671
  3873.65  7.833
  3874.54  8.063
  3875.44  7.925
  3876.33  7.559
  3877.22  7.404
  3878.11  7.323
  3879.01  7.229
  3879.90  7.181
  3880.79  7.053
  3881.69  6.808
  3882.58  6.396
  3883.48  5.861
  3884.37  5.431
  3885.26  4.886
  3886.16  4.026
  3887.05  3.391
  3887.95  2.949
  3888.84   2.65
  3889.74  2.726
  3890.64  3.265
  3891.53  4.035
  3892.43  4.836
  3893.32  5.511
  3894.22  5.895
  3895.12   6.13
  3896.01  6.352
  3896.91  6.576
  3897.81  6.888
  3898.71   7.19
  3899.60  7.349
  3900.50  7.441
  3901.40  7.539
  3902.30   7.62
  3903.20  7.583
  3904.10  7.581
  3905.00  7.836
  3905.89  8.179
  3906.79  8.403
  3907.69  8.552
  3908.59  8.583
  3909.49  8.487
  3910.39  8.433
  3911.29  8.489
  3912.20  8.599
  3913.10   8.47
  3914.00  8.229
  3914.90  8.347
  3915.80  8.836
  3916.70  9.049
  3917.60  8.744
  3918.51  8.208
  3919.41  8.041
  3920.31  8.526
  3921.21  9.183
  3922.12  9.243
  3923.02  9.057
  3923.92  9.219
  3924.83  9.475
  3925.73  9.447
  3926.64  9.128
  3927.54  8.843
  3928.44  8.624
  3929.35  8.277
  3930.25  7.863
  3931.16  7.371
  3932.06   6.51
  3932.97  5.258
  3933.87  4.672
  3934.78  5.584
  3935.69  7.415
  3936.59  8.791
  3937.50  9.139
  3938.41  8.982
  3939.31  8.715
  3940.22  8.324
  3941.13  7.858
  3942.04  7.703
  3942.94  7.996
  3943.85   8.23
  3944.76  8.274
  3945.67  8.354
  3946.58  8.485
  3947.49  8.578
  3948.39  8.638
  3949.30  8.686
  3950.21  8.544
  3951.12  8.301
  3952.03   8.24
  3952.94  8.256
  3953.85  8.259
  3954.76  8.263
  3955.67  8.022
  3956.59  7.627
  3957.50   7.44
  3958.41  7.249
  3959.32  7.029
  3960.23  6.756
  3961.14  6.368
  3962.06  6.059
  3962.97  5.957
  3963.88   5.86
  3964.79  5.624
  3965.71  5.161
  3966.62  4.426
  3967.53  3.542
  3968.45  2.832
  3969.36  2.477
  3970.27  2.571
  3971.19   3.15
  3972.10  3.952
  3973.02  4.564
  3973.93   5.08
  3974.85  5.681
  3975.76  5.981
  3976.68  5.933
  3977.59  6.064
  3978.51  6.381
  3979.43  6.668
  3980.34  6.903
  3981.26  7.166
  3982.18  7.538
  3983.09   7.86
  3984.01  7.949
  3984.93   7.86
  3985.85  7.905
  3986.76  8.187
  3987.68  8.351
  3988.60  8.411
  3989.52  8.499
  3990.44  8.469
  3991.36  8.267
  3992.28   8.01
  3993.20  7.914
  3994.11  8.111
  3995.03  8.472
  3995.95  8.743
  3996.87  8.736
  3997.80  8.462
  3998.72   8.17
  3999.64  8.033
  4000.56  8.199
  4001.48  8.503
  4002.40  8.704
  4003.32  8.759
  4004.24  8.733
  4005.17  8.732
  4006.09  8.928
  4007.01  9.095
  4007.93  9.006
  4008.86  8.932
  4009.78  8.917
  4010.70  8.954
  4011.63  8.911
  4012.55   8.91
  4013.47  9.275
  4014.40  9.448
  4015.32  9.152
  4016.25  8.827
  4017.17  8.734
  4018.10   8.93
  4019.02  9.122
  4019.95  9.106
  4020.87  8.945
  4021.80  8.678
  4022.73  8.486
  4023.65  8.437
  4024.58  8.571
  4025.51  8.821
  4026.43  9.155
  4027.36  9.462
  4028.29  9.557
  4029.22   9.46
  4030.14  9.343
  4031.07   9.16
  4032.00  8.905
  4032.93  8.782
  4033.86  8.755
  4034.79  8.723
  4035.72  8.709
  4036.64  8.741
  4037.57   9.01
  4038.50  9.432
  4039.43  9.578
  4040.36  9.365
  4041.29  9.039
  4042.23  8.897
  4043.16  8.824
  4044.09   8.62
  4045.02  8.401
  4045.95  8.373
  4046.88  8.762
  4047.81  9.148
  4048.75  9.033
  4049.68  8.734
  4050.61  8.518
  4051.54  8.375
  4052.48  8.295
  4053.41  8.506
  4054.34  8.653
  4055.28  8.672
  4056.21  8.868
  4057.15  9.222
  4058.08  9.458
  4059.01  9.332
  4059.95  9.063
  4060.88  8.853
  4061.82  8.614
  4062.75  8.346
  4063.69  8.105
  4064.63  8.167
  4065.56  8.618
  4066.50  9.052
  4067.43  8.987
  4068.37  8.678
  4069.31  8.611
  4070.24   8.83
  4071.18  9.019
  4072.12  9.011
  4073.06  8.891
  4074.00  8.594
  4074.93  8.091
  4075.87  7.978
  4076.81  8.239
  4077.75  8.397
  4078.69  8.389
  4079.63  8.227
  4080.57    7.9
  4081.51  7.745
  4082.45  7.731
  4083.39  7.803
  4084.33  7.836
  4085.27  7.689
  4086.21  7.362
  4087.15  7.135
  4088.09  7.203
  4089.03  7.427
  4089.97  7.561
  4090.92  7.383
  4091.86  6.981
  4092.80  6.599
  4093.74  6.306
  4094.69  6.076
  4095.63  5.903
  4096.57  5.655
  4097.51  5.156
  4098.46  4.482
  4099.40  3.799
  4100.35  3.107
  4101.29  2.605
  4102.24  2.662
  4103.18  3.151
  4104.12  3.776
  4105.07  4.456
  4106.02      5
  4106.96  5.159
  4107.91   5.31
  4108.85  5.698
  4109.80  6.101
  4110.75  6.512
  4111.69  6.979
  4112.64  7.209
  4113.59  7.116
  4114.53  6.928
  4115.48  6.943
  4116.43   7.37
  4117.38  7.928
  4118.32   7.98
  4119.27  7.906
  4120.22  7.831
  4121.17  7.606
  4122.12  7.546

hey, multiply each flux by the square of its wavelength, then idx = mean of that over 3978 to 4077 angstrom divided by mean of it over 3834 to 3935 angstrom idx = 1.28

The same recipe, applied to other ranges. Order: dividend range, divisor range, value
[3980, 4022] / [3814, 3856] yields 1.41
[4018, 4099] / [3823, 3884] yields 1.30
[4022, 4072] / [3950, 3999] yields 1.35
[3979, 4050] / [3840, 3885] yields 1.19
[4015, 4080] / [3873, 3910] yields 1.47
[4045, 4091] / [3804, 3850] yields 1.49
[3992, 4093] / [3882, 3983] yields 1.30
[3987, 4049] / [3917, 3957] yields 1.12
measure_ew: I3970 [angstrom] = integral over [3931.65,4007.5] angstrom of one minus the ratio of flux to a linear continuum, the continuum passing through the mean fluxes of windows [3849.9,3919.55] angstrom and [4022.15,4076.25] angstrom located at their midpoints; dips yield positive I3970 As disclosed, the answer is 8.6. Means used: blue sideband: 7.51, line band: 7.26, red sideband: 8.82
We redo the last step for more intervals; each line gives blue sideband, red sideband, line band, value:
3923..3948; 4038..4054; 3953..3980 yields 8.3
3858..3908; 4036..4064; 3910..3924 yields -2.4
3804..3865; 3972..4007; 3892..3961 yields -4.9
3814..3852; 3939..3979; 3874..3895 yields 2.7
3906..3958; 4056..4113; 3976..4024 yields -3.6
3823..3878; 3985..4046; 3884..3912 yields 4.8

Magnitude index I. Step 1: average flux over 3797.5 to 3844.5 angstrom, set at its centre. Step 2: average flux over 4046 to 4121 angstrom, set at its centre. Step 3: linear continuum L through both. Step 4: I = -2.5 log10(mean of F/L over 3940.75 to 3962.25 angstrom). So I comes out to -0.19 mag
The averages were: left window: 5.97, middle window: 7.9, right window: 7.37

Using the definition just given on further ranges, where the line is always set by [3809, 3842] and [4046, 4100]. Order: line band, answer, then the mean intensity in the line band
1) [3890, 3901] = 0.13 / 5.91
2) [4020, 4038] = -0.17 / 8.94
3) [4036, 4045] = -0.17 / 9.02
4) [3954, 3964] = 0.01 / 7.04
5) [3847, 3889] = -0.20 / 7.74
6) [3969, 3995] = 0.09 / 6.69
